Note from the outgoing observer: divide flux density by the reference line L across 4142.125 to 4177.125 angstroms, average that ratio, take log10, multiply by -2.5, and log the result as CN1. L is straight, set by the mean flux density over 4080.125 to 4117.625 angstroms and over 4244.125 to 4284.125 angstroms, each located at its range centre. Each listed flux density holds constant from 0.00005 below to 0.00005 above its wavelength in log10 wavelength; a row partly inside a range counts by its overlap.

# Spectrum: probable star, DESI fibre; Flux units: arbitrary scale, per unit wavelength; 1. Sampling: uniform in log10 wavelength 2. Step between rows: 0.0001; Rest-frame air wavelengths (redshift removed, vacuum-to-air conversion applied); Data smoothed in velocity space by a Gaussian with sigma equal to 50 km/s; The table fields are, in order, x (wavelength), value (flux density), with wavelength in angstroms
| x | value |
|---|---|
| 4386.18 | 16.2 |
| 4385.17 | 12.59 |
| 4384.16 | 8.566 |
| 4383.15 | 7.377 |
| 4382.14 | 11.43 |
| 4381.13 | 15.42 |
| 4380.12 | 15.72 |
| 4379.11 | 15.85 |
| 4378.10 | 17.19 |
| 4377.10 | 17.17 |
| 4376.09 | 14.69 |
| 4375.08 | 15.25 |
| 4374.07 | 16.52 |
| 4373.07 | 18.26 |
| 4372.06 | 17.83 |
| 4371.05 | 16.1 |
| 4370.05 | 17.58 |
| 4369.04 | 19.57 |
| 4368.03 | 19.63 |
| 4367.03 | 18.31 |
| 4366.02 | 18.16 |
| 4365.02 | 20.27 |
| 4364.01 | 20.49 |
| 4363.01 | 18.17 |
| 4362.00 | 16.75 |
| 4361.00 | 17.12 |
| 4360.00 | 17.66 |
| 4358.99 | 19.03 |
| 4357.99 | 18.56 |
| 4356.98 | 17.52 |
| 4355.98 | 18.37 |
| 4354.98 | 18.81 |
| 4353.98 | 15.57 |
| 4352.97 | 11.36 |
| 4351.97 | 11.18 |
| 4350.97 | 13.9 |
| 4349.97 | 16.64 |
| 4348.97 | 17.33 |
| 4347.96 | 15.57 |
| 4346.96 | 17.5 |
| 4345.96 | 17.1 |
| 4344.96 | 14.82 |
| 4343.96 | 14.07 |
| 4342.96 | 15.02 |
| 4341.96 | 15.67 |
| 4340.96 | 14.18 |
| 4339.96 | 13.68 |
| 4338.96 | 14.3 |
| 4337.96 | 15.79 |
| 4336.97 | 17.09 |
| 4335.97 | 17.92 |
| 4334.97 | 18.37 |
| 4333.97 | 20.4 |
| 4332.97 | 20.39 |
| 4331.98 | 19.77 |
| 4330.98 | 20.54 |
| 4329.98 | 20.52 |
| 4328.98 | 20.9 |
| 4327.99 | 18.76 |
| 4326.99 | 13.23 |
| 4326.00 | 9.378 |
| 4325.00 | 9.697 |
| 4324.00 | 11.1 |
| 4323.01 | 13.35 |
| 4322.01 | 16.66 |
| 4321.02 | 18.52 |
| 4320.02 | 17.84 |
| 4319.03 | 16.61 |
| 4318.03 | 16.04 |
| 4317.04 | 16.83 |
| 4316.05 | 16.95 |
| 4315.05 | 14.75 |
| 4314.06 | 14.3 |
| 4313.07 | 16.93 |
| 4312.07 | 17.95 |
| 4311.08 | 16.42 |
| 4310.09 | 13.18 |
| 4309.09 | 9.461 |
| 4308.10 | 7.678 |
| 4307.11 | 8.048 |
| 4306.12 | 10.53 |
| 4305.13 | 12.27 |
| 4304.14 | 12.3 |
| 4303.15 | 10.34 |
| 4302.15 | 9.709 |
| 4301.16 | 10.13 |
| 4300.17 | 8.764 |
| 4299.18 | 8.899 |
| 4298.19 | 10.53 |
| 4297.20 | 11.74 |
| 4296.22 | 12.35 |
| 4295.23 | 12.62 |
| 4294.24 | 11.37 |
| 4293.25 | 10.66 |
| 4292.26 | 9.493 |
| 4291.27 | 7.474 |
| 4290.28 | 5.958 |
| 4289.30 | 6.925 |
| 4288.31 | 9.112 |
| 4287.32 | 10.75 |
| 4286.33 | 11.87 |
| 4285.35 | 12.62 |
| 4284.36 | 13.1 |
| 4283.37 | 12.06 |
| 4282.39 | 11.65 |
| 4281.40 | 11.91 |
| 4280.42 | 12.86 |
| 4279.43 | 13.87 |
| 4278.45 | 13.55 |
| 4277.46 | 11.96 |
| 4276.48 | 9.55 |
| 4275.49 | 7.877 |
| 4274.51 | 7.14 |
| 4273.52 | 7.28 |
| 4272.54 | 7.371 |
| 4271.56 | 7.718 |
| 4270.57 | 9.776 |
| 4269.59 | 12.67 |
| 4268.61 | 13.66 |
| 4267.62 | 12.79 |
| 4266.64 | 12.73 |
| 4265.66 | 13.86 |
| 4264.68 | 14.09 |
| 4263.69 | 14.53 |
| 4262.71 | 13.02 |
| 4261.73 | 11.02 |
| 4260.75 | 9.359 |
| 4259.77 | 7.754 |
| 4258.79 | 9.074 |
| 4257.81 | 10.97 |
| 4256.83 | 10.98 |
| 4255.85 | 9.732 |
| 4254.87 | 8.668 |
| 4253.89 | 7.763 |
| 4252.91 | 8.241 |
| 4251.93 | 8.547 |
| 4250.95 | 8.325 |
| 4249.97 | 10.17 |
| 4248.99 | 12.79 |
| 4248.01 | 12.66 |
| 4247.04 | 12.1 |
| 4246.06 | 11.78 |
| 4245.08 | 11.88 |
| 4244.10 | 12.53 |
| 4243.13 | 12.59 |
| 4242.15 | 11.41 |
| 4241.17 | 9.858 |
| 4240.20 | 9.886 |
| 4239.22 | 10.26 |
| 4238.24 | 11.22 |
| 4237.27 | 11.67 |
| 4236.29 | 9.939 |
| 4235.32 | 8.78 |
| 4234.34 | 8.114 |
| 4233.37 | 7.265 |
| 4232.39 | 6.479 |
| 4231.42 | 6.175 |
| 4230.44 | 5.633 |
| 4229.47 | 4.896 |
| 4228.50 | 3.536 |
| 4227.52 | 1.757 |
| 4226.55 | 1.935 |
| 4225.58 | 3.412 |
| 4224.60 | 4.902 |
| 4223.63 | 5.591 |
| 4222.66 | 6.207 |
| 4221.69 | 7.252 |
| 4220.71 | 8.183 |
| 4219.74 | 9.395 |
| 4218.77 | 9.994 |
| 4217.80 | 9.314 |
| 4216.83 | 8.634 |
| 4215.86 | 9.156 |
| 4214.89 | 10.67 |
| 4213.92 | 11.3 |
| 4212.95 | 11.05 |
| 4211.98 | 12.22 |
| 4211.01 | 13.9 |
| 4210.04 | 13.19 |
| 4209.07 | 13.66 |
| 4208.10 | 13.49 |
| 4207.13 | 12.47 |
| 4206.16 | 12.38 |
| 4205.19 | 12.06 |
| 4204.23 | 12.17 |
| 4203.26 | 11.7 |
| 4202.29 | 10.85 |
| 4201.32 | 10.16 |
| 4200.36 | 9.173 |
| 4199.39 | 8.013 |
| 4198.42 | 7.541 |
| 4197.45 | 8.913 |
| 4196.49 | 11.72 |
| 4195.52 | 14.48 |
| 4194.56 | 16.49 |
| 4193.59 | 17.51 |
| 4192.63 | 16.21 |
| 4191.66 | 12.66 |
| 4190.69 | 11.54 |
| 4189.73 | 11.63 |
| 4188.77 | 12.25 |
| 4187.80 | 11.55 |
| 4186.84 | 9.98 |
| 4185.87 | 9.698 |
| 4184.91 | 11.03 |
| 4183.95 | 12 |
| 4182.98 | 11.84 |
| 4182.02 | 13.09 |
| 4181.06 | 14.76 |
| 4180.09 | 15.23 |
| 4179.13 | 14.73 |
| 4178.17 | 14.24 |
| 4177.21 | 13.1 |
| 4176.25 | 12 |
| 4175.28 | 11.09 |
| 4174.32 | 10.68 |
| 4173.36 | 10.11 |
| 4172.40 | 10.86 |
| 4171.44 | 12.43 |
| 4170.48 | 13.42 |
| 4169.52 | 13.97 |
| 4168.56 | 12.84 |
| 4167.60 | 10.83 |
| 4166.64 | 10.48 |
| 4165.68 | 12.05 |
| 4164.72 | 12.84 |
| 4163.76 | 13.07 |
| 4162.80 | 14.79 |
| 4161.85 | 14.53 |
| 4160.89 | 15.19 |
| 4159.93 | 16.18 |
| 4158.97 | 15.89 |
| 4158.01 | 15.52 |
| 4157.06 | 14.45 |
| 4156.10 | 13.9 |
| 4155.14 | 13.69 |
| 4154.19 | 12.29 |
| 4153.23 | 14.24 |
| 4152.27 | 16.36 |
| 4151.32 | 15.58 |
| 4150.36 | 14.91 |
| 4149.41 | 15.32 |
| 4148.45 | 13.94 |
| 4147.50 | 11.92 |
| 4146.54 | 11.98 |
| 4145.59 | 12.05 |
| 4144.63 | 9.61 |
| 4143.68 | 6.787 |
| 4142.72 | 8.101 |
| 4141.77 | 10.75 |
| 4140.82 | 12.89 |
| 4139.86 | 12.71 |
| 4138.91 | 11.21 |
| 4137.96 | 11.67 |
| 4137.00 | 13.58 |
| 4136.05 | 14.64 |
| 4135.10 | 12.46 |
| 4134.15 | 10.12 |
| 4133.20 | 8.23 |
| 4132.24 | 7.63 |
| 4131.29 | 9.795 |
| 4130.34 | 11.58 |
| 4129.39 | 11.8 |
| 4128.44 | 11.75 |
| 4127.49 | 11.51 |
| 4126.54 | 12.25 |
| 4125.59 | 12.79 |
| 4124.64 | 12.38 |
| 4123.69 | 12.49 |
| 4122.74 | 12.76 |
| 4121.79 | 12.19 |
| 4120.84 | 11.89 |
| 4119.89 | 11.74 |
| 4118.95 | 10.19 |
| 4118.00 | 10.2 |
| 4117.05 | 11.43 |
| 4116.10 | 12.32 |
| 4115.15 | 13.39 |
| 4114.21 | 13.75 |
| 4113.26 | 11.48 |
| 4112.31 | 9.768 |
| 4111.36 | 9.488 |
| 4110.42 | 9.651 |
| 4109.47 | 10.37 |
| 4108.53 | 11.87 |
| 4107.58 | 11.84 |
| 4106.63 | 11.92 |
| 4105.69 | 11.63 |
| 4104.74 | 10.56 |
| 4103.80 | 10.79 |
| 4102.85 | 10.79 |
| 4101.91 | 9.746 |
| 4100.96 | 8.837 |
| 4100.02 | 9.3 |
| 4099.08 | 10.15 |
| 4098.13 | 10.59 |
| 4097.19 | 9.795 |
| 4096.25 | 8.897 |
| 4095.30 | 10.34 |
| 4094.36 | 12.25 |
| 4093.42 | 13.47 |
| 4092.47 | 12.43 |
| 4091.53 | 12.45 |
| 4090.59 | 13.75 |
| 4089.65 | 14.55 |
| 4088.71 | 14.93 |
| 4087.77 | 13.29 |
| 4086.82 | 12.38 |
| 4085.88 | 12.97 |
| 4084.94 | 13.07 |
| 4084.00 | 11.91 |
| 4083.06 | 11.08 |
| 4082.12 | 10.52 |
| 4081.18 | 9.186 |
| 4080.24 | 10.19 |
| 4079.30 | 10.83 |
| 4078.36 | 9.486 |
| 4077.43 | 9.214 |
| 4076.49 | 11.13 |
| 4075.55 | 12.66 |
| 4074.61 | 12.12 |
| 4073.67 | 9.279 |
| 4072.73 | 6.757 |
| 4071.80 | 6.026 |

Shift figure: -0.15 mag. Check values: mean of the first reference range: 11.4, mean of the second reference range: 10.9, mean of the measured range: 12.9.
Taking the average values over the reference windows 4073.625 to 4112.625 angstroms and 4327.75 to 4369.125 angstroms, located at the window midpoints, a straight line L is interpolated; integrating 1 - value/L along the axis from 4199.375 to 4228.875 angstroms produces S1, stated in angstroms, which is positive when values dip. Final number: 9.9 angstroms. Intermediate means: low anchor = 11.2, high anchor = 17.3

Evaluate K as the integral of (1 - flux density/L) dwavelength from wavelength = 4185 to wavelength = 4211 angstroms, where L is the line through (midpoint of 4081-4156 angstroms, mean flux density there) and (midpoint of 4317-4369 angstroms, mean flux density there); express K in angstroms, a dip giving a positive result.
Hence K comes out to 2.86 angstroms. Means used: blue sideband 11.7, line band 12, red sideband 16.7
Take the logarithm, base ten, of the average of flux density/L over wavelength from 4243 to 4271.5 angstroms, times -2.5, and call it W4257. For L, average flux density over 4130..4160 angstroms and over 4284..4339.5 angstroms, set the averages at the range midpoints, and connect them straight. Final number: 0.19 mag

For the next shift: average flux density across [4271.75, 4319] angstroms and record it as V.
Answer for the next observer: 11.4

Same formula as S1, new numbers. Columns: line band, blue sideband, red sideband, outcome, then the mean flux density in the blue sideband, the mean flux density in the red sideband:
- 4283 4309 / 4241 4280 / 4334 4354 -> 5.1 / 10.8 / 15.5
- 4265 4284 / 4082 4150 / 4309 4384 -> 4.7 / 11.5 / 16.3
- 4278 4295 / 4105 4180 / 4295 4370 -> 4.3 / 12.3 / 15.4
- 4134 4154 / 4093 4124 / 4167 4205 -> -1.6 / 11.1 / 12.1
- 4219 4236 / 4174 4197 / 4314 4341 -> 9.7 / 12.9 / 16.4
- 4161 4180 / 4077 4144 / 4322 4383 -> -0.1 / 11.3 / 16.5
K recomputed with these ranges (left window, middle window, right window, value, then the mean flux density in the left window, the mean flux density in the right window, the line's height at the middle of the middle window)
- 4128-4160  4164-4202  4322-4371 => 3.1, 12.4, 16.7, 13.2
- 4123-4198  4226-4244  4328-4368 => 8.1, 12.6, 17.2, 14.4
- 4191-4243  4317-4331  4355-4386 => -1.2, 9.73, 16.6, 14.5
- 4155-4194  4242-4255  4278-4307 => 1.1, 13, 10.8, 11.6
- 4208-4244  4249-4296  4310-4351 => 5.7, 8.72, 16.2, 12.1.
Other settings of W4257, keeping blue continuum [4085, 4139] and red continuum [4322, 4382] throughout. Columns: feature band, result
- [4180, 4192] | 0.10 mag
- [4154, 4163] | -0.18 mag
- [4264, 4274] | 0.30 mag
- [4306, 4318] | 0.15 mag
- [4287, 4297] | 0.50 mag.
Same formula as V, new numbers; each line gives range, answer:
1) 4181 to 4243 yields 10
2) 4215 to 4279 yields 9.36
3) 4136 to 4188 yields 12.8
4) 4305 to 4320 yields 14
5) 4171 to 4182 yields 12.7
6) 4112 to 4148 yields 11.4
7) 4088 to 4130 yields 11.5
